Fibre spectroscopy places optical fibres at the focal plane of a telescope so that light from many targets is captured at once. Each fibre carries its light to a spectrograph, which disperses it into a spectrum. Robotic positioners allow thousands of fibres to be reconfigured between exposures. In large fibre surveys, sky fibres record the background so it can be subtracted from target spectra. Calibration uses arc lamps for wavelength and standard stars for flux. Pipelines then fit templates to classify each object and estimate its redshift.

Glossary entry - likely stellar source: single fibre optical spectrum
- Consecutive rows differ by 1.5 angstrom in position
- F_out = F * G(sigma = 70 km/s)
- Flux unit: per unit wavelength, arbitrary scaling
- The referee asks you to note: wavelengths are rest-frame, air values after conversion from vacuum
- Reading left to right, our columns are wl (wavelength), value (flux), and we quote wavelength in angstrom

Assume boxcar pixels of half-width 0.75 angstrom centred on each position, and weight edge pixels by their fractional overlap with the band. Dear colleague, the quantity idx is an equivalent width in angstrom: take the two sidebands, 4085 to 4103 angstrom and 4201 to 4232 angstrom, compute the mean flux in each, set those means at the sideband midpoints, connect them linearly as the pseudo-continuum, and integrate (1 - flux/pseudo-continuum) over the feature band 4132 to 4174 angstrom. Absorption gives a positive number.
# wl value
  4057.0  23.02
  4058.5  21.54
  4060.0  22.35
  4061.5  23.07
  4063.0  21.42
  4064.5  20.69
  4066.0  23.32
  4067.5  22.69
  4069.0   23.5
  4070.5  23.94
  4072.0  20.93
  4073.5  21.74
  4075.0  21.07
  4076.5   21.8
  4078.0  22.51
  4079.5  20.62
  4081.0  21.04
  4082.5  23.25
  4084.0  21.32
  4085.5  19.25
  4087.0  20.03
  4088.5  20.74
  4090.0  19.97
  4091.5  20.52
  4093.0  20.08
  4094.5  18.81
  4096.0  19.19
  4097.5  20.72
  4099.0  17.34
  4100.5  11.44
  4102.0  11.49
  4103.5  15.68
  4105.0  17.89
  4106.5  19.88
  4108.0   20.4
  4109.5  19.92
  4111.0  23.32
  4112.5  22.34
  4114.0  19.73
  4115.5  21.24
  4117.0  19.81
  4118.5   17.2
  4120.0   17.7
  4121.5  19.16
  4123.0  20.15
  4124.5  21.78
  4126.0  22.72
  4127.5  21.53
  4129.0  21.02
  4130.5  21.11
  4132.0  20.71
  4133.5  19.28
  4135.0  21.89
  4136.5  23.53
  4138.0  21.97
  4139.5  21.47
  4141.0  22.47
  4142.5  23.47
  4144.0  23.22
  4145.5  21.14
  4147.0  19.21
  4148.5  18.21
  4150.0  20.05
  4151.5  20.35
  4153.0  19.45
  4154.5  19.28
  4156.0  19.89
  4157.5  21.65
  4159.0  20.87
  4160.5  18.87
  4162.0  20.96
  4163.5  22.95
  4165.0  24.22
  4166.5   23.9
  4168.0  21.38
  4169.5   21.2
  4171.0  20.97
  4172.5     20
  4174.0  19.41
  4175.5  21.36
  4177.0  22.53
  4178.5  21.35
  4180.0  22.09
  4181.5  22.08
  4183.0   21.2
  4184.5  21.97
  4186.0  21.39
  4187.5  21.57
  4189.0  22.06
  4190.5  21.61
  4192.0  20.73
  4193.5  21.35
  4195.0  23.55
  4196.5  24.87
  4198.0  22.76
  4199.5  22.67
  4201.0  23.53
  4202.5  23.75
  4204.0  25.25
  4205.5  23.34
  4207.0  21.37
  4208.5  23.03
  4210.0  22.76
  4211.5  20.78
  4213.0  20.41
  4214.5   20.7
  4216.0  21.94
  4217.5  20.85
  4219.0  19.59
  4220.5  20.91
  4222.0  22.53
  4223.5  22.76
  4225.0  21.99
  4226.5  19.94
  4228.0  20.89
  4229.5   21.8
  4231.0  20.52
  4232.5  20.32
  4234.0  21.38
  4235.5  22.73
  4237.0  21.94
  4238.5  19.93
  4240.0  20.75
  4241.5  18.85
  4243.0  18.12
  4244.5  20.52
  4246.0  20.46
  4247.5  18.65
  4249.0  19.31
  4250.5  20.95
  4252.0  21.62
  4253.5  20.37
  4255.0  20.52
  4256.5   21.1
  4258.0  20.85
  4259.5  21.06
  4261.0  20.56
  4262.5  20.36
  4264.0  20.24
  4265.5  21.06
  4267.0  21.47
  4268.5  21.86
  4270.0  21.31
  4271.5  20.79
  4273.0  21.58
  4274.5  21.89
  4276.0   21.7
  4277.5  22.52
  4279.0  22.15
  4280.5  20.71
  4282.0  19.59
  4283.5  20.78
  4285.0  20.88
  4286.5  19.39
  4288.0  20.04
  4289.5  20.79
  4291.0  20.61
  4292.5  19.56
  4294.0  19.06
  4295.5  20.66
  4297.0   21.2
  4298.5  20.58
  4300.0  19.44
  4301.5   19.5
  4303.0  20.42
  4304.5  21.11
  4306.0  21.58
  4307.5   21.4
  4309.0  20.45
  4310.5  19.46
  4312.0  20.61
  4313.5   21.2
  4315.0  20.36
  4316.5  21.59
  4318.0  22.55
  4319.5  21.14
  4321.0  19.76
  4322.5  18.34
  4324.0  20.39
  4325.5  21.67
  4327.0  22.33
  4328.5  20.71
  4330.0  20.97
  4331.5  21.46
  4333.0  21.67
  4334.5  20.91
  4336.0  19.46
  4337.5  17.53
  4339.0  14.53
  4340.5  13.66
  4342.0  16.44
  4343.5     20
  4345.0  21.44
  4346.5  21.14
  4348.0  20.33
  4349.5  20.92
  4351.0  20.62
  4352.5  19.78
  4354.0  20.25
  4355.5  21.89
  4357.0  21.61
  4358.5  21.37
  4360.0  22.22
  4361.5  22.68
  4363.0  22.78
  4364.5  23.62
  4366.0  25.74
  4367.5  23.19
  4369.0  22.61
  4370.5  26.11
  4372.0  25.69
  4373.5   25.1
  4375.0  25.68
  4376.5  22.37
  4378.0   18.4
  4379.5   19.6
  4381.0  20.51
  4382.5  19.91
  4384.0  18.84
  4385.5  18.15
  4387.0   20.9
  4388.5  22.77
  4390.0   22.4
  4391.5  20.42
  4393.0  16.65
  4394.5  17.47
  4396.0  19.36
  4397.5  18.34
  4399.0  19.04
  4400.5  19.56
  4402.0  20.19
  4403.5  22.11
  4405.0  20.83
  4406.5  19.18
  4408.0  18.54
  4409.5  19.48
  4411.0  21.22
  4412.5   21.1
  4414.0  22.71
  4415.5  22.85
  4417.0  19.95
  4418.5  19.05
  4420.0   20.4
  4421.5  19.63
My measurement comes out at -2.5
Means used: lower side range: 18.2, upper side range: 21.8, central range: 21.1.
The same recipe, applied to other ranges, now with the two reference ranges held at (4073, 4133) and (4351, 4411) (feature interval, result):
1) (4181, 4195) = -0.9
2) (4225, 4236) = -0.3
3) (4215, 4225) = -0.5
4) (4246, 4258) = 0.1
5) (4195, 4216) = -2.4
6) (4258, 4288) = -0.5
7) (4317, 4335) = -0.1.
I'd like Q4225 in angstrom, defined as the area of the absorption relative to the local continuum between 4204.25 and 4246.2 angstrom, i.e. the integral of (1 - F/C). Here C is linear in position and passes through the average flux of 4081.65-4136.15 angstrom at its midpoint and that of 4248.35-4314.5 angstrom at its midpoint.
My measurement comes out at -1.6 angstrom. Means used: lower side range 19.7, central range 21.2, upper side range 20.7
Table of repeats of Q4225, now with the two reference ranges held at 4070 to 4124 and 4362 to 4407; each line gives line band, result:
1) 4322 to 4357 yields 1.9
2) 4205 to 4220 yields -0.8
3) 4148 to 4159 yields 0.1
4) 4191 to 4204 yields -1.7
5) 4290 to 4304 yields 0.5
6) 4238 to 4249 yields 0.5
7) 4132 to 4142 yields -0.9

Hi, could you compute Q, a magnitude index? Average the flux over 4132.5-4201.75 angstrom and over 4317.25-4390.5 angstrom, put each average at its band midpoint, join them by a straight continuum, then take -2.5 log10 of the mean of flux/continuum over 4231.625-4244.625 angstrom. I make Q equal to 0.04 mag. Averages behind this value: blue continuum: 21.5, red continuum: 21.1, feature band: 20.5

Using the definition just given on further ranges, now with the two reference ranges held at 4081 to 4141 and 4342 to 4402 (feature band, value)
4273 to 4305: 0.01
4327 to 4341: 0.09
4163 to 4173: -0.10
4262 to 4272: -0.02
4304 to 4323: 0.01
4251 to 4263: -0.01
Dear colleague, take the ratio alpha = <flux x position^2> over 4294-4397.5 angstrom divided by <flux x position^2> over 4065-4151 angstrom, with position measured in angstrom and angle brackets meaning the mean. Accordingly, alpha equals 1.1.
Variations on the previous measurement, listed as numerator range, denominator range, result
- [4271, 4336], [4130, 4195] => 1.04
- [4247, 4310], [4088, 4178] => 1.09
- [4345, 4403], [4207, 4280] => 1.08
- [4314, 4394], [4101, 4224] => 1.08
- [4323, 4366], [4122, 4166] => 1.07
